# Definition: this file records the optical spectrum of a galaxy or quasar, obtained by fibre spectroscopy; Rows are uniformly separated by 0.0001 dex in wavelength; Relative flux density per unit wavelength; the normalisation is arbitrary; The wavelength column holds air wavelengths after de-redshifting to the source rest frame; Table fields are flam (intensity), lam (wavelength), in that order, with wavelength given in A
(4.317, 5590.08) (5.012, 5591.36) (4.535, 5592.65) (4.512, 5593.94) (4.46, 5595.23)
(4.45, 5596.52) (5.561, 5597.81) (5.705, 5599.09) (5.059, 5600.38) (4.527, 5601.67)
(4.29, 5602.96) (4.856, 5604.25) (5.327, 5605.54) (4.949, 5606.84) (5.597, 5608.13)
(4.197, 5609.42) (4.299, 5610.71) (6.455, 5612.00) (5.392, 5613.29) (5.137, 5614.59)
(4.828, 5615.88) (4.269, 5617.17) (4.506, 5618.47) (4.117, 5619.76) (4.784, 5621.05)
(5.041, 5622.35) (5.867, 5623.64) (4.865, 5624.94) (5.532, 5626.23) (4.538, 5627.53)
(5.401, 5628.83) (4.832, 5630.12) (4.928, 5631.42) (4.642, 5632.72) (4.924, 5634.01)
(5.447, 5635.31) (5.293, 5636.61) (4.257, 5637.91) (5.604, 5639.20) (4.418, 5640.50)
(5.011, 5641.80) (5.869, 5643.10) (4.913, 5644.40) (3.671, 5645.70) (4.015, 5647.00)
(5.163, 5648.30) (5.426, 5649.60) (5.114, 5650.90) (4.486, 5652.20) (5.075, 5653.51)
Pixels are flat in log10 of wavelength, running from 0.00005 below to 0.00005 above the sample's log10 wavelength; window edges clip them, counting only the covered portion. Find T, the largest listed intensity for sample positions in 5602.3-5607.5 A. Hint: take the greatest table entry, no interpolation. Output 5.327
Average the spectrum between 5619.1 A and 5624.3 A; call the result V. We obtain 4.95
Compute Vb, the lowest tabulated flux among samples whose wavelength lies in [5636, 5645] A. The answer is 4.257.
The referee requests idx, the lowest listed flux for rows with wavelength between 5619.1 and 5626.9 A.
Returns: 4.117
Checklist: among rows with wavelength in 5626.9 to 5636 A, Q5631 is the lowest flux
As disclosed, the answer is 4.538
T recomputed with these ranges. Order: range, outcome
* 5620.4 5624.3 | 5.867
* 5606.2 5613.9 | 6.455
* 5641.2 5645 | 5.869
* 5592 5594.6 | 4.535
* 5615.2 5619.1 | 4.828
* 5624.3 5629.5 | 5.532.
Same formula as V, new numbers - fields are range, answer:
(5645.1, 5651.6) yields 4.69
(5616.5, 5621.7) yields 4.42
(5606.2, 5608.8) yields 5.27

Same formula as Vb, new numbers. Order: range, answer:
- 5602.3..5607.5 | 4.29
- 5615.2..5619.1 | 4.269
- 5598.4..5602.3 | 4.527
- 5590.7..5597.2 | 4.45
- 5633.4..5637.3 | 4.924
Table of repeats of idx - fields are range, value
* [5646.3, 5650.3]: 4.015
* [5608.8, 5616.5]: 4.197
